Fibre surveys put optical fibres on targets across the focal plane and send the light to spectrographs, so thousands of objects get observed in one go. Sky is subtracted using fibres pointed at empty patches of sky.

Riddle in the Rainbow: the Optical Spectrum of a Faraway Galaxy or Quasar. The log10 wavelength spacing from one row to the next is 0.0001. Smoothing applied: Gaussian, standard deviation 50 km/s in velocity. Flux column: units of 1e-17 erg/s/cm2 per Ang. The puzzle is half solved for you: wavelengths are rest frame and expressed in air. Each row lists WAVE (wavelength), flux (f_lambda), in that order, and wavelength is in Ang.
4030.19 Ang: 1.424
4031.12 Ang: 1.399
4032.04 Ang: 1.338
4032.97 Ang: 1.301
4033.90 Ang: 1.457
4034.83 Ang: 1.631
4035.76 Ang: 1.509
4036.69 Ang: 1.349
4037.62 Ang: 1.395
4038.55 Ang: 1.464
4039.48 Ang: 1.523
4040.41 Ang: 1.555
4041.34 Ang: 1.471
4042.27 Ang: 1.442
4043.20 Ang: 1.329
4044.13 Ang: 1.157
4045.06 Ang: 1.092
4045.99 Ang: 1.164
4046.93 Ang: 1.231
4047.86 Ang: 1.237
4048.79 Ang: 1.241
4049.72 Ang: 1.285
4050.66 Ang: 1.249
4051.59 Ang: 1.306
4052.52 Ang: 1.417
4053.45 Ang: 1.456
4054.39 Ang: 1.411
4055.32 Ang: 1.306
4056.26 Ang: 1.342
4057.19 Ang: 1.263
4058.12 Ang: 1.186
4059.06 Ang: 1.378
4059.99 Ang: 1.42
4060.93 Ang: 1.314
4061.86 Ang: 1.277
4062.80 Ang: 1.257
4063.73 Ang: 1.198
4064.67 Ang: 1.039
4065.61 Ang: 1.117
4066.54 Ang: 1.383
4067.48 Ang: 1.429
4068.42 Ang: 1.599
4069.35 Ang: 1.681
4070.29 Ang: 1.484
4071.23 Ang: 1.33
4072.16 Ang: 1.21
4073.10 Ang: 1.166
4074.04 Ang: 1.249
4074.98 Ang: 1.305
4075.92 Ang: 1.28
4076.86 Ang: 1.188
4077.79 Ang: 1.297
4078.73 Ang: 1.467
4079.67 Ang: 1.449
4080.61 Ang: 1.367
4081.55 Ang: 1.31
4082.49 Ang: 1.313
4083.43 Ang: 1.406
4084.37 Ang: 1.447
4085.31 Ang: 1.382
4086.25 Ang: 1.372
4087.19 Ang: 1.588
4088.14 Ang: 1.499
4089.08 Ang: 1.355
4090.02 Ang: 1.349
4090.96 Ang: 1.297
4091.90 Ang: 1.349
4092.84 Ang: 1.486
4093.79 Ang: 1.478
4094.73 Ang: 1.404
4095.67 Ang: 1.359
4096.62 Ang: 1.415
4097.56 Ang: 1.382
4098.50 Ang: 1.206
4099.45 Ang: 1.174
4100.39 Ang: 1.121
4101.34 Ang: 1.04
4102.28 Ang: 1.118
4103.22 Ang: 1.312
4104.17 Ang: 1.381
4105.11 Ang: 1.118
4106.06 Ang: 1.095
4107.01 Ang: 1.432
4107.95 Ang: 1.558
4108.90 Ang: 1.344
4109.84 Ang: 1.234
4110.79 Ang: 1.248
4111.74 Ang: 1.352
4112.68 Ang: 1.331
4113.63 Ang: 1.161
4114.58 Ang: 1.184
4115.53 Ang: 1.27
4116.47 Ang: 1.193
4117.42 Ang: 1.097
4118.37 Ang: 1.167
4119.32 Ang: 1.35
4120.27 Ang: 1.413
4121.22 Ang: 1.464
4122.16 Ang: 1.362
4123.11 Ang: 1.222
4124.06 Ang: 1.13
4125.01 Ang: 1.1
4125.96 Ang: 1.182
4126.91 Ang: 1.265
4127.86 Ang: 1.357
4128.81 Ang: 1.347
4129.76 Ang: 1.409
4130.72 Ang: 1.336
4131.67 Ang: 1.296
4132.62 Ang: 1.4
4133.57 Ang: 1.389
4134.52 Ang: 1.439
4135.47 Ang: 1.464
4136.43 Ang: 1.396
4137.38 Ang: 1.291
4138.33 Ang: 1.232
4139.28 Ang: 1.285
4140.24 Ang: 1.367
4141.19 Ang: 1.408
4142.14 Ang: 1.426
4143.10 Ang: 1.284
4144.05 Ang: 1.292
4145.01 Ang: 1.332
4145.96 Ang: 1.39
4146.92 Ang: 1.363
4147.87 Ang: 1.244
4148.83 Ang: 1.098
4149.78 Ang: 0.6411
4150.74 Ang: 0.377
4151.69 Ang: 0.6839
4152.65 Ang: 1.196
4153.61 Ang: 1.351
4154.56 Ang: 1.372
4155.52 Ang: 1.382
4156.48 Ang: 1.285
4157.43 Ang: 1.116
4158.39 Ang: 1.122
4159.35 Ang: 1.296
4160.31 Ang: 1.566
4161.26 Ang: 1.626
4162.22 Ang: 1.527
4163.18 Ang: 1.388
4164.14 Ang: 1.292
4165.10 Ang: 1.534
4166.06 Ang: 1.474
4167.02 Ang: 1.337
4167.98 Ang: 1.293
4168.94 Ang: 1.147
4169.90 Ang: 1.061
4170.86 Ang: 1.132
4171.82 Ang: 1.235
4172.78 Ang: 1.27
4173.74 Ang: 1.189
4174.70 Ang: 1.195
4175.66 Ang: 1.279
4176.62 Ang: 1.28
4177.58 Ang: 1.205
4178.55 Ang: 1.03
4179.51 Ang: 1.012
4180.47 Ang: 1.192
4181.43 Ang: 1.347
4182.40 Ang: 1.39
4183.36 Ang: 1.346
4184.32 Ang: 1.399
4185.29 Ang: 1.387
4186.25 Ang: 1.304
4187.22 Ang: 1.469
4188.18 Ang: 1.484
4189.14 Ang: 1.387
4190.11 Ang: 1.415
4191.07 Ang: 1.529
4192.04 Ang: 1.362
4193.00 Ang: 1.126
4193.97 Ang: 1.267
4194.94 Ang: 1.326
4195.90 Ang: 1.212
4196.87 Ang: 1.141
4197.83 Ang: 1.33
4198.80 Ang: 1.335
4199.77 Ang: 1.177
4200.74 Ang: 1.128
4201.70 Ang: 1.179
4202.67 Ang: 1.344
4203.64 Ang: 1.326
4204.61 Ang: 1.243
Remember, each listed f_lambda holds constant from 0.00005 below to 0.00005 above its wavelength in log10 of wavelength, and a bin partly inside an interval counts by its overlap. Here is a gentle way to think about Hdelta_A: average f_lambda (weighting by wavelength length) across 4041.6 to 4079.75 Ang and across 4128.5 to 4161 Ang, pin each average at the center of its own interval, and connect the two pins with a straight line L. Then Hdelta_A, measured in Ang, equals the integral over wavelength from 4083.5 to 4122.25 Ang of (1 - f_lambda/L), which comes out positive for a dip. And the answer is -0.9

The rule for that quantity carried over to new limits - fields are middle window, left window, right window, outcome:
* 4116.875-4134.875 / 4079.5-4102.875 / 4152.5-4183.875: 0.3 Ang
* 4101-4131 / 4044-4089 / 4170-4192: 1.0 Ang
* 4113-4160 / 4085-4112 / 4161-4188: 2.2 Ang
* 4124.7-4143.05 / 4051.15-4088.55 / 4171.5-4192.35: -0.2 Ang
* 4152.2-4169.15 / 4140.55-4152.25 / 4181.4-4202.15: -2.3 Ang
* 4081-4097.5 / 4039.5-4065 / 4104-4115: -1.4 Ang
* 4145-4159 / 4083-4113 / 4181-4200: 2.2 Ang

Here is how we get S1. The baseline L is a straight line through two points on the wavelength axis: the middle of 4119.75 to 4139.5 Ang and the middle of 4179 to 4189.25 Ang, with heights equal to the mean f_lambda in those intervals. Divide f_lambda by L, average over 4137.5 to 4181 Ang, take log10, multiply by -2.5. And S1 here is 0.08 mag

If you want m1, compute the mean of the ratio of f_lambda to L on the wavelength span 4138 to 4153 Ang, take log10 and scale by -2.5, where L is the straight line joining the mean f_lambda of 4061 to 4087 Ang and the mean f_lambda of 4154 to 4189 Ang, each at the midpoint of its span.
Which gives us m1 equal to 0.13 mag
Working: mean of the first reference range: 1.34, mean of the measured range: 1.16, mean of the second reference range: 1.31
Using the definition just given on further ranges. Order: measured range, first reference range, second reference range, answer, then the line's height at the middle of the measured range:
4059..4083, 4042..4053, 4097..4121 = -0.06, 1.26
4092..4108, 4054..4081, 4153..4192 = 0.02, 1.32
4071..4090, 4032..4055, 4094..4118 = -0.04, 1.3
